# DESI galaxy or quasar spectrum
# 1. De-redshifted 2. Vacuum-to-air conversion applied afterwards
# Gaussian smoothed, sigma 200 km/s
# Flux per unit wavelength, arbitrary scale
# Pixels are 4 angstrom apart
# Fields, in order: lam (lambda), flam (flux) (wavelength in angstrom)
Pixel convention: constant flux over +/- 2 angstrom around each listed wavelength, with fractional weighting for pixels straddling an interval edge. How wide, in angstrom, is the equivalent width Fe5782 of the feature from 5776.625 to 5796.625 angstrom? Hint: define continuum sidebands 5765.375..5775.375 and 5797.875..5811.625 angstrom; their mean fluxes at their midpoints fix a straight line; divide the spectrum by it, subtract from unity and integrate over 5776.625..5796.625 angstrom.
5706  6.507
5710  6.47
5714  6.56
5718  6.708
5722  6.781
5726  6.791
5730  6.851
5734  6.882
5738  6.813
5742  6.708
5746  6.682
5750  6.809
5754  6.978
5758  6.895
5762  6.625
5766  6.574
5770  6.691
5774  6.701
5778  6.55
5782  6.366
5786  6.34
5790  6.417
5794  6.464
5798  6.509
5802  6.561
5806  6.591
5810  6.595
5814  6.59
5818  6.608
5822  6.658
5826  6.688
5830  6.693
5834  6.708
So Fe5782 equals 0.58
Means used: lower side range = 6.66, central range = 6.43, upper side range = 6.57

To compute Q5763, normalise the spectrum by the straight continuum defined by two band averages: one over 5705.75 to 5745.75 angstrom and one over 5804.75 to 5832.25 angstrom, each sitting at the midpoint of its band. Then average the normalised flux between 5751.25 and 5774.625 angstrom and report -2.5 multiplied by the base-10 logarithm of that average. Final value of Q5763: -0.01 mag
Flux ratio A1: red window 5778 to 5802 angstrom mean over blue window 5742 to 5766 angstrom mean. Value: 0.95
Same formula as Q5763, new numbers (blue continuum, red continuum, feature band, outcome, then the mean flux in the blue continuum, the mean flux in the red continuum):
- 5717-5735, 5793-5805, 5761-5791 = 0.01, 6.8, 6.52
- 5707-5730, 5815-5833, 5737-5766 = -0.02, 6.67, 6.66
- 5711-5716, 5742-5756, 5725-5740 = -0.02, 6.54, 6.81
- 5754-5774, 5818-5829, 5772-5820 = 0.03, 6.72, 6.66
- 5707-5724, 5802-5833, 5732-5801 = 0.00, 6.62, 6.63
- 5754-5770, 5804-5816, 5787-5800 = 0.03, 6.73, 6.59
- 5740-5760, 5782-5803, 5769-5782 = 0.00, 6.81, 6.44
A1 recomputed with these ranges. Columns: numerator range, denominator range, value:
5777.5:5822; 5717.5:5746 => 0.96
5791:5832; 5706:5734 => 0.98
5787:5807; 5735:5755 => 0.96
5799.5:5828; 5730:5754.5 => 0.97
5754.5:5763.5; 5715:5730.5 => 1.01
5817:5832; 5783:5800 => 1.04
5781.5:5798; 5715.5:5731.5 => 0.95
